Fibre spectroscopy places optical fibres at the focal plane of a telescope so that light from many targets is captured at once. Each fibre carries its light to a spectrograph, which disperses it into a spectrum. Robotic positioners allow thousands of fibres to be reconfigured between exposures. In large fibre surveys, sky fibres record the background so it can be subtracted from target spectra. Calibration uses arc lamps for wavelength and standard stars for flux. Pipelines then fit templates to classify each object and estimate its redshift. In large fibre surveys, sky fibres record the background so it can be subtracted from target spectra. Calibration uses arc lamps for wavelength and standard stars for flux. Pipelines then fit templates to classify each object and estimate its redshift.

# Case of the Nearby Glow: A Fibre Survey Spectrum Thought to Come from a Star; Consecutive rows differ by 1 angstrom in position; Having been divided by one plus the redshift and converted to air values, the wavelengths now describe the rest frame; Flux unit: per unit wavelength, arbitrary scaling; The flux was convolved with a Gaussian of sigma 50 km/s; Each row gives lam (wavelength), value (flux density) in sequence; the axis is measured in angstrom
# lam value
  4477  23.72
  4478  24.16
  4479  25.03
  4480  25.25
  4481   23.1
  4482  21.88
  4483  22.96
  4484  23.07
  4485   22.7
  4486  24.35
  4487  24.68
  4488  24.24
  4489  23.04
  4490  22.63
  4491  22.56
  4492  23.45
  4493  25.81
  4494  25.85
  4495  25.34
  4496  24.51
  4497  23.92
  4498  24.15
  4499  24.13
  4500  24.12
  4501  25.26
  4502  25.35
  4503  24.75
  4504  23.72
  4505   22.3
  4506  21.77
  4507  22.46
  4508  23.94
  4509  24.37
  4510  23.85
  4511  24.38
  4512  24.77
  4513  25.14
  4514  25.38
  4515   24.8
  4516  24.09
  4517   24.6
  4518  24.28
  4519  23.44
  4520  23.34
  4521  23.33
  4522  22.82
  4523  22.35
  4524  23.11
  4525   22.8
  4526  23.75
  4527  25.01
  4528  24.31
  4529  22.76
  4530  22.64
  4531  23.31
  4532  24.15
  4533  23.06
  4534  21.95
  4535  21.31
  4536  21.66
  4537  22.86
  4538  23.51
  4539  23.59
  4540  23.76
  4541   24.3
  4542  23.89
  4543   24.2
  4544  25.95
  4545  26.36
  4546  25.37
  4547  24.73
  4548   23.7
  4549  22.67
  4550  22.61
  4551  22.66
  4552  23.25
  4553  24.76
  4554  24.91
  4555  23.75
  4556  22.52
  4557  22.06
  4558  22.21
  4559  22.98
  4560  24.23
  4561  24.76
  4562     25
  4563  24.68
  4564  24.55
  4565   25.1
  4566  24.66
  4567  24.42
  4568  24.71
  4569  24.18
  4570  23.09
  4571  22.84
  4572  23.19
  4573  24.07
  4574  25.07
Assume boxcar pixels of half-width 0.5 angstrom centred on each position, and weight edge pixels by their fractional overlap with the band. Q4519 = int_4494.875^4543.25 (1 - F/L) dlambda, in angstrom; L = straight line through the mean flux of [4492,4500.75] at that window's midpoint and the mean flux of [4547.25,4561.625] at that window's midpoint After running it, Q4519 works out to 0.9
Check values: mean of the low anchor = 24.7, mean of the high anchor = 23.4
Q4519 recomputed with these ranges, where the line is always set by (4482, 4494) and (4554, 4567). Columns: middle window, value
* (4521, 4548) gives 0.26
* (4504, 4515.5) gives -0.10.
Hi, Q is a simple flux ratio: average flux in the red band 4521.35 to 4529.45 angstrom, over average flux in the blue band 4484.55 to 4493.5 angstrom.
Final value 1.0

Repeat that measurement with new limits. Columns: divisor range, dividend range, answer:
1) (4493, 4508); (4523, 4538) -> 0.95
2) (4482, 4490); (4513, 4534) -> 1.01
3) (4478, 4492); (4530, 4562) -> 1.00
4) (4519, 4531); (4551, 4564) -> 1.02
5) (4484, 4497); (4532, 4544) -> 0.97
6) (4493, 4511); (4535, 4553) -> 0.98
